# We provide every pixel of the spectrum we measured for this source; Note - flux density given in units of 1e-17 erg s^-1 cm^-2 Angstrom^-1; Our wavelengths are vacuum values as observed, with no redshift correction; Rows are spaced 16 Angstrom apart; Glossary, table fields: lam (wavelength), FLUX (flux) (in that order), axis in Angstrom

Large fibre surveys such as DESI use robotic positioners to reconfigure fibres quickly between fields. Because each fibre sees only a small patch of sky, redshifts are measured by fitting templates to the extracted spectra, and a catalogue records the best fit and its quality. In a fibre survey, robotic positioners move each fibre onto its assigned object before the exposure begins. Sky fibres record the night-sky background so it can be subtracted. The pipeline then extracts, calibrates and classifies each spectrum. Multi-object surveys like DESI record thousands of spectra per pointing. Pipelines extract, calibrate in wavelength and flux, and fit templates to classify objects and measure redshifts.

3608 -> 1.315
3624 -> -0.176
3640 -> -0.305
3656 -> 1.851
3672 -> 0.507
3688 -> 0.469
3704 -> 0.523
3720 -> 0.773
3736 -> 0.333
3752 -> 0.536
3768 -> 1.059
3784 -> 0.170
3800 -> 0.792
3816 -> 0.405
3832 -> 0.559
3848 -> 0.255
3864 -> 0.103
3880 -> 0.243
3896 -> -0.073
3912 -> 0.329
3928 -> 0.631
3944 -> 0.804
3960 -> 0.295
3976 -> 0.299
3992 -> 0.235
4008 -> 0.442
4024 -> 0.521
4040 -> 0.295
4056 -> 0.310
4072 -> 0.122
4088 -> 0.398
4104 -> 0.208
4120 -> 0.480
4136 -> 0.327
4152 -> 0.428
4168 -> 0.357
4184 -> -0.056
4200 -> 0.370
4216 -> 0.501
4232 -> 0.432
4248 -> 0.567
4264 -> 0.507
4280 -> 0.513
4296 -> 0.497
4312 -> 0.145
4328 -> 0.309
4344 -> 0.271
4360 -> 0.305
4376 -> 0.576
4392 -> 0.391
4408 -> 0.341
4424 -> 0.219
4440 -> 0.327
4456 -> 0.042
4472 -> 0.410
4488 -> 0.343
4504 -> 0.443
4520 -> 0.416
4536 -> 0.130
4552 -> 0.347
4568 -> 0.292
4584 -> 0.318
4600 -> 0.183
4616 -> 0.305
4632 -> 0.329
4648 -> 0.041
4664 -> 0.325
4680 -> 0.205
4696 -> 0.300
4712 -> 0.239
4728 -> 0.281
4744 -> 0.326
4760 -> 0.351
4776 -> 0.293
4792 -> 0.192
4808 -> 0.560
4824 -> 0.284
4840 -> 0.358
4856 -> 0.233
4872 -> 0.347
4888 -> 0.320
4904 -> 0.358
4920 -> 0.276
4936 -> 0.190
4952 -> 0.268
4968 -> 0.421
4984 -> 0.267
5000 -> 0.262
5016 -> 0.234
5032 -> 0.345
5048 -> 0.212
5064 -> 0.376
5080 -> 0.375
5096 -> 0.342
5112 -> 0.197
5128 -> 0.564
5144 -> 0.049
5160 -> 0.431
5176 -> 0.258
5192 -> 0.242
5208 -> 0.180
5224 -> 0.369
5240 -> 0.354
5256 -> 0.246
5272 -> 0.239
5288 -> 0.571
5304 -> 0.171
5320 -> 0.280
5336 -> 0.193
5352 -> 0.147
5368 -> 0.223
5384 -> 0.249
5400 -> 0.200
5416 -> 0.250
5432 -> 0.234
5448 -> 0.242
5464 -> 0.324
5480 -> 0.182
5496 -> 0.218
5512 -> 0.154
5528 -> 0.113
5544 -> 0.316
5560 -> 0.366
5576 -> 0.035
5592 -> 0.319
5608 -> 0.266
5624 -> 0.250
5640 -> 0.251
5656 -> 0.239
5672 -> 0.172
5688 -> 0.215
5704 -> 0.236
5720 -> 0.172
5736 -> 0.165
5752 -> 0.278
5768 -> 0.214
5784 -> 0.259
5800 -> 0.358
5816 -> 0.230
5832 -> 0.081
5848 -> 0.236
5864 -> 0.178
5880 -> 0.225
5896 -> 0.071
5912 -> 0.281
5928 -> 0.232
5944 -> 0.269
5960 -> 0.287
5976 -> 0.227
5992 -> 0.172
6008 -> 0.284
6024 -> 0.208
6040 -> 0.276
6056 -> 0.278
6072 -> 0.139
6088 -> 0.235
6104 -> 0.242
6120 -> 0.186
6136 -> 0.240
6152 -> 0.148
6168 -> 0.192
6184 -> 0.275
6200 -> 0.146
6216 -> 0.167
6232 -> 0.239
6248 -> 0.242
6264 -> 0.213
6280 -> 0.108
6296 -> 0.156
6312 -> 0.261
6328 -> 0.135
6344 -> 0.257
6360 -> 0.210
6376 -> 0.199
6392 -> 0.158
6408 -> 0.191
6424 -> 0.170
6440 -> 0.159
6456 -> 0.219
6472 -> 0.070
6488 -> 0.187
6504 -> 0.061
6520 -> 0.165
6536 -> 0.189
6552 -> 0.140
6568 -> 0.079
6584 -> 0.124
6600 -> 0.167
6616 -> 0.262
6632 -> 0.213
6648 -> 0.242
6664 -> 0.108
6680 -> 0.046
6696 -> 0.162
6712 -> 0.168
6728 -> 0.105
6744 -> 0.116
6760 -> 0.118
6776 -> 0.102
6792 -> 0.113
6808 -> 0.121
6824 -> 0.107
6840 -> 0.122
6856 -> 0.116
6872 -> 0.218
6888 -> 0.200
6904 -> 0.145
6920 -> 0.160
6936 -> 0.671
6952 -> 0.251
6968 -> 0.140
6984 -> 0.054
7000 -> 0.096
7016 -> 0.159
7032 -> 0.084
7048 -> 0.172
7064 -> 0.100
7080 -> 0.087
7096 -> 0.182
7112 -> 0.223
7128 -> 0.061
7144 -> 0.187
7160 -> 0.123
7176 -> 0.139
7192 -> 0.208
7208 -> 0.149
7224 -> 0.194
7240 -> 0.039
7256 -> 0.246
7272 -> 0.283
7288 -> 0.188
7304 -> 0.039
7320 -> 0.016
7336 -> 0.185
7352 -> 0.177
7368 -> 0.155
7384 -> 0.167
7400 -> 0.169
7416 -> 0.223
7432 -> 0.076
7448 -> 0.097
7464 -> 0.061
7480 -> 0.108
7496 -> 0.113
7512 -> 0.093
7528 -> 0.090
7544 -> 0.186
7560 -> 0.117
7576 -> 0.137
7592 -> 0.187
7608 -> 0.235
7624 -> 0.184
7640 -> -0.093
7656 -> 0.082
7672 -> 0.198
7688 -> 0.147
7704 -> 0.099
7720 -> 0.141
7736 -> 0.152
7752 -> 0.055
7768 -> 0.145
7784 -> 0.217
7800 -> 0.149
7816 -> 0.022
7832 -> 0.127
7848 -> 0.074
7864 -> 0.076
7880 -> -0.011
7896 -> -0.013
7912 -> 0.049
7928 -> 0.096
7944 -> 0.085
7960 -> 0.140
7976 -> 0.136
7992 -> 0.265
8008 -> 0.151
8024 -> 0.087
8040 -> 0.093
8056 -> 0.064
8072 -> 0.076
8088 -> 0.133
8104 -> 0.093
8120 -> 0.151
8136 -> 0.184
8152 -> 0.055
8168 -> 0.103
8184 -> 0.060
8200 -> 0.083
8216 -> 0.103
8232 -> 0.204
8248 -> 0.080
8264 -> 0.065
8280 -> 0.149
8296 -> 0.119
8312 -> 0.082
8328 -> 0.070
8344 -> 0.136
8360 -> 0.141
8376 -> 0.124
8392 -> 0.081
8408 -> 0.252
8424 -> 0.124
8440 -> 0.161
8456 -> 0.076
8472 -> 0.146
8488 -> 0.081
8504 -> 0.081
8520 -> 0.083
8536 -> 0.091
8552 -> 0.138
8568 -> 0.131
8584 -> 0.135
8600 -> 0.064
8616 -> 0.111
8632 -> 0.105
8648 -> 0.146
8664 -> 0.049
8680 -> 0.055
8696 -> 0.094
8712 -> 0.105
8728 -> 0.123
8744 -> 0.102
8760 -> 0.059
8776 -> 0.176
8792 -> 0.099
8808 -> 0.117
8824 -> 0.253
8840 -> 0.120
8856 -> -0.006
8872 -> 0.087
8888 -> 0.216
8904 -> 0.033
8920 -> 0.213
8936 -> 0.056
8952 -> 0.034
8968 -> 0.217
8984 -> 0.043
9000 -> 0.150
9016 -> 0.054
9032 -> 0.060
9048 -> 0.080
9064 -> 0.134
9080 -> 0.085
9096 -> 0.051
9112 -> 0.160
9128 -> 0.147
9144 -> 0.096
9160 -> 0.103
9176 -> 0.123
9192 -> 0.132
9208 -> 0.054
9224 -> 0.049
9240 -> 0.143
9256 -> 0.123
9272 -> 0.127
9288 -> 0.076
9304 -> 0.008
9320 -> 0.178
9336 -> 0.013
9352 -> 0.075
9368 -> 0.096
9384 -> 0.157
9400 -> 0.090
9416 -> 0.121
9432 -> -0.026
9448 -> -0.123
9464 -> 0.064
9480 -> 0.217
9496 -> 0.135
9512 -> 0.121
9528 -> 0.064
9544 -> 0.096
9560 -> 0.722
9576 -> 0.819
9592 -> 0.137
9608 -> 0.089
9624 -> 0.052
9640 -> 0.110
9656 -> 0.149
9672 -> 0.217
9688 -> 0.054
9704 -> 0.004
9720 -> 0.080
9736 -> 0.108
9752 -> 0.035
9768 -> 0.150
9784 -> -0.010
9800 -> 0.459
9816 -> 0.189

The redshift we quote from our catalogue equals 0.06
